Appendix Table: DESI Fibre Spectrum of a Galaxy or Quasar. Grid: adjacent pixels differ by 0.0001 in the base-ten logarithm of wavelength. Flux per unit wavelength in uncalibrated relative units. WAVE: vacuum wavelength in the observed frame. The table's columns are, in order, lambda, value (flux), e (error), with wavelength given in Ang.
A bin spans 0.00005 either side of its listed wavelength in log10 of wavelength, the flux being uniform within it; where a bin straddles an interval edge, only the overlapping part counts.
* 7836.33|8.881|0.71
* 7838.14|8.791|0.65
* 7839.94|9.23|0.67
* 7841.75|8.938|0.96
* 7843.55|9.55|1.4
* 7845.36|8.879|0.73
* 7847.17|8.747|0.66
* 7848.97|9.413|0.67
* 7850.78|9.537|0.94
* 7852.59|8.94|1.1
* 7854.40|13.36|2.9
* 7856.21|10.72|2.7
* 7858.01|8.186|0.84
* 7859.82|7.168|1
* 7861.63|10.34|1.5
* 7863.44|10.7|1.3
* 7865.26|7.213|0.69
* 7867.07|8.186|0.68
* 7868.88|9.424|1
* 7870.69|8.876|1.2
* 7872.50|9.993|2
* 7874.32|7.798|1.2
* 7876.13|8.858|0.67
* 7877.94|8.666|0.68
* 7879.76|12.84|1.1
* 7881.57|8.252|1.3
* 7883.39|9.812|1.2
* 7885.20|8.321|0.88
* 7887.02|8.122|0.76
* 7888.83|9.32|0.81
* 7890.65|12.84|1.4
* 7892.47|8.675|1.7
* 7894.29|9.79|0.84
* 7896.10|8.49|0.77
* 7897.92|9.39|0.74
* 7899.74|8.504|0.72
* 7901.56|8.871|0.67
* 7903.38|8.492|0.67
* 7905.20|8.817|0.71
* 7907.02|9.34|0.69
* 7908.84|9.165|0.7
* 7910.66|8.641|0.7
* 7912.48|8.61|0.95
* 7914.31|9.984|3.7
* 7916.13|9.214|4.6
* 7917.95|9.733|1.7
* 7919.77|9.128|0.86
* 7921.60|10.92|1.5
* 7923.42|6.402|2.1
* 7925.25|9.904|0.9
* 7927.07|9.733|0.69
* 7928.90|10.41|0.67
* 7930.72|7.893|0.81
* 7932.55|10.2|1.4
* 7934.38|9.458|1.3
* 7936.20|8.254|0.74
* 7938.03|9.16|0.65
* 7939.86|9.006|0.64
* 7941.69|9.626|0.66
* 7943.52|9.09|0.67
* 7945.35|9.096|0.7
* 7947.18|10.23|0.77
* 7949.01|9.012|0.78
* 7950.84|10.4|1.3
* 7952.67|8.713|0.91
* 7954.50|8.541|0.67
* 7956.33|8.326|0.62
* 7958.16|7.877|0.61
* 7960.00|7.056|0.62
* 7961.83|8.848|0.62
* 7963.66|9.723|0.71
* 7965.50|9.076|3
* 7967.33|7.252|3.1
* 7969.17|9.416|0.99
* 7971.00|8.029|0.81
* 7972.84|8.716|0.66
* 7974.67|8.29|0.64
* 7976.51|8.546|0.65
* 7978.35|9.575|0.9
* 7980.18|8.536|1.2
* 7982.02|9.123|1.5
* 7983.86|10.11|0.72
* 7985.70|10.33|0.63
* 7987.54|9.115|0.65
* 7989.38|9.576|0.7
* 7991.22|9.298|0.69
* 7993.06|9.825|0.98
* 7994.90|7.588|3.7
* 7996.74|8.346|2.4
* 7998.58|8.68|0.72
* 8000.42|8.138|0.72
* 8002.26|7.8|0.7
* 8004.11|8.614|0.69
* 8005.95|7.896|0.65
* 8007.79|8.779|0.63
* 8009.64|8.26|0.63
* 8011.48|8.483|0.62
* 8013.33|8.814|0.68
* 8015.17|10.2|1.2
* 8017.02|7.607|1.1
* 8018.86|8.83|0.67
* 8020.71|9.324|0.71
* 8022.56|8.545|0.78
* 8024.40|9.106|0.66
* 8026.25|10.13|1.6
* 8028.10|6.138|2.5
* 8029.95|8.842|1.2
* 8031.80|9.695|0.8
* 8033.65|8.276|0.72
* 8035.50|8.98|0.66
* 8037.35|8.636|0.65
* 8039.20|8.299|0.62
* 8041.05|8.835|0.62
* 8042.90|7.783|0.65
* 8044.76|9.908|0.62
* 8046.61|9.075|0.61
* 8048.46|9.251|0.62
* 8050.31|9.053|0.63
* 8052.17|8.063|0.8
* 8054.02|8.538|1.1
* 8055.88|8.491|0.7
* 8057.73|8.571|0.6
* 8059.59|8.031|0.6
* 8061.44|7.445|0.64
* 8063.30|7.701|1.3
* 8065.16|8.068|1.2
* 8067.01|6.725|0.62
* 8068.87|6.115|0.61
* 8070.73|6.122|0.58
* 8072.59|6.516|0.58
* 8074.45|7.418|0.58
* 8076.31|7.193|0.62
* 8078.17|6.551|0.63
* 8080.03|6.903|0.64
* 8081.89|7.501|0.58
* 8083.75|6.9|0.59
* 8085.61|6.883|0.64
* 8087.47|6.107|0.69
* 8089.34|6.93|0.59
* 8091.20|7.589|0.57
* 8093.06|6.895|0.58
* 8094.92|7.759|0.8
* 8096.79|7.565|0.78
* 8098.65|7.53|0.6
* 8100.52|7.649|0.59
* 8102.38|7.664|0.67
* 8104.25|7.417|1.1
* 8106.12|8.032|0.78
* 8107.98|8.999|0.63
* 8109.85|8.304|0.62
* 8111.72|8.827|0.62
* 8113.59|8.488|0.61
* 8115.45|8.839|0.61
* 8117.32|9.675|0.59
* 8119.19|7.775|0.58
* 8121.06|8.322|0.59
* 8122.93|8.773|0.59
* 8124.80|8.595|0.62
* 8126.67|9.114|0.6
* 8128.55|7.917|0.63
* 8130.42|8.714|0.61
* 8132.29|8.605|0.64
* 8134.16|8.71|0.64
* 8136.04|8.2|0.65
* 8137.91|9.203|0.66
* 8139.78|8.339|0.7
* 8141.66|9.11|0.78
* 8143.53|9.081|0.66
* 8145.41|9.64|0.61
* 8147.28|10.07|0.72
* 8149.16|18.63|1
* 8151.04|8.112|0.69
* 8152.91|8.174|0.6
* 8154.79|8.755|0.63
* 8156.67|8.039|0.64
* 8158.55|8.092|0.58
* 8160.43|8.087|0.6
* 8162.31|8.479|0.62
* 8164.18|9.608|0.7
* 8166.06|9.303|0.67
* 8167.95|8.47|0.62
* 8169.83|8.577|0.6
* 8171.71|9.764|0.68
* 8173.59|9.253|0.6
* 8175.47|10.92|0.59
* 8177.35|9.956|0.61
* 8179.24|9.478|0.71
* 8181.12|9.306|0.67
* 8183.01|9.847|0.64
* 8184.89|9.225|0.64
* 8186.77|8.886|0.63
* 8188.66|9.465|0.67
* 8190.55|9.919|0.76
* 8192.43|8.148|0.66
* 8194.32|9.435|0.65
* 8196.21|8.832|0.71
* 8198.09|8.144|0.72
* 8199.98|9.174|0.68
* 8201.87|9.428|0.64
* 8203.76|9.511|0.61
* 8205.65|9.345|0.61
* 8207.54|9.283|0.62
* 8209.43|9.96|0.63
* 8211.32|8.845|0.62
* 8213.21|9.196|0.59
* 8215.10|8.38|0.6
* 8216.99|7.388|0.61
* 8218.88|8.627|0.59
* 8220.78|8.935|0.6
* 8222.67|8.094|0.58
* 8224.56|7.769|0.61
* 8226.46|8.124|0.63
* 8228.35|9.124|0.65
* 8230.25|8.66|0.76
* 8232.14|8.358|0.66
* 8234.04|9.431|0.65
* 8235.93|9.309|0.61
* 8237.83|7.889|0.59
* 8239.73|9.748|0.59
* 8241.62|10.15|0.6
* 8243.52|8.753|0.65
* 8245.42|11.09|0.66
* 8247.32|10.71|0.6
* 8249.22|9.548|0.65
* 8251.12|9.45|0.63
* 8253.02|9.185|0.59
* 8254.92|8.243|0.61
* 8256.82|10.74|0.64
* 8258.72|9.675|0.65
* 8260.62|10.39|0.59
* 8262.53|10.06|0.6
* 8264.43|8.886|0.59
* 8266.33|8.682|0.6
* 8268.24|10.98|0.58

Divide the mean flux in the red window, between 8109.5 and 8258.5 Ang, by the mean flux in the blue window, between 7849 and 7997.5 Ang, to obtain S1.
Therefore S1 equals 1.0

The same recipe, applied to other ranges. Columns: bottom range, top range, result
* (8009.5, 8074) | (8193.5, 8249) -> 1.08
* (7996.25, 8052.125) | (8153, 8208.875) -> 1.05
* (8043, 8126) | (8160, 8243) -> 1.15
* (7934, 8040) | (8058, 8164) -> 0.93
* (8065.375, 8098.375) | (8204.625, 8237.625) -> 1.26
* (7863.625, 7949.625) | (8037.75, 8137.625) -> 0.86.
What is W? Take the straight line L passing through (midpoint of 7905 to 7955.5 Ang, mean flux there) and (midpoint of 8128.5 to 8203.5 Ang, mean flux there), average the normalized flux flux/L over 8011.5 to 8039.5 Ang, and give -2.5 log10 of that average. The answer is 0.06 mag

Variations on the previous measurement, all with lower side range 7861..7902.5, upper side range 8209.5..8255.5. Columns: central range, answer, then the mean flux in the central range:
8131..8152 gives -0.08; 9.77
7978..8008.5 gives 0.03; 8.89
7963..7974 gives 0.06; 8.67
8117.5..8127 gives 0.06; 8.57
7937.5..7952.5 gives -0.02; 9.42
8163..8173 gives -0.01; 9.14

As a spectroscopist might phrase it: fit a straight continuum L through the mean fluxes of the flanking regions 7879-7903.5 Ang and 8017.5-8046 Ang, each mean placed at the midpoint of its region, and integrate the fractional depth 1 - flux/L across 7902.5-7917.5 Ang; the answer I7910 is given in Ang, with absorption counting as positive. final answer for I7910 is 0.4 Ang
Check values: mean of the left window 9.42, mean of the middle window 9.06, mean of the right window 8.74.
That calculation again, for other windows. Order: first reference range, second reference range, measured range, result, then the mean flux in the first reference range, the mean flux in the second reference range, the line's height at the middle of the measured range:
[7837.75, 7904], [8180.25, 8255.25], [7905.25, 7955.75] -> 0.0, 9.28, 9.08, 9.25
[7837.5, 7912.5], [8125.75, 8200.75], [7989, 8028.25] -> 2.4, 9.24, 9.22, 9.23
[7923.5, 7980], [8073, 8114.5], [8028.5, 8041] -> -0.9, 8.94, 7.49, 8.09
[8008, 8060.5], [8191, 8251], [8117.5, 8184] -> -2.0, 8.71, 9.03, 8.91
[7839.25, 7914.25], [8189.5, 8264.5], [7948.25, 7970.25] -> 1.3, 9.25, 9.15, 9.23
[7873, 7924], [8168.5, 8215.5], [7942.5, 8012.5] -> 3.3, 9.2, 9.3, 9.23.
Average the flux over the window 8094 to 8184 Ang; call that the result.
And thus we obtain 8.91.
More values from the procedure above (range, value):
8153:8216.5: 9.1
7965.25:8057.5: 8.75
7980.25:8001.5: 9.07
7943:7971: 8.81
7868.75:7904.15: 9.27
